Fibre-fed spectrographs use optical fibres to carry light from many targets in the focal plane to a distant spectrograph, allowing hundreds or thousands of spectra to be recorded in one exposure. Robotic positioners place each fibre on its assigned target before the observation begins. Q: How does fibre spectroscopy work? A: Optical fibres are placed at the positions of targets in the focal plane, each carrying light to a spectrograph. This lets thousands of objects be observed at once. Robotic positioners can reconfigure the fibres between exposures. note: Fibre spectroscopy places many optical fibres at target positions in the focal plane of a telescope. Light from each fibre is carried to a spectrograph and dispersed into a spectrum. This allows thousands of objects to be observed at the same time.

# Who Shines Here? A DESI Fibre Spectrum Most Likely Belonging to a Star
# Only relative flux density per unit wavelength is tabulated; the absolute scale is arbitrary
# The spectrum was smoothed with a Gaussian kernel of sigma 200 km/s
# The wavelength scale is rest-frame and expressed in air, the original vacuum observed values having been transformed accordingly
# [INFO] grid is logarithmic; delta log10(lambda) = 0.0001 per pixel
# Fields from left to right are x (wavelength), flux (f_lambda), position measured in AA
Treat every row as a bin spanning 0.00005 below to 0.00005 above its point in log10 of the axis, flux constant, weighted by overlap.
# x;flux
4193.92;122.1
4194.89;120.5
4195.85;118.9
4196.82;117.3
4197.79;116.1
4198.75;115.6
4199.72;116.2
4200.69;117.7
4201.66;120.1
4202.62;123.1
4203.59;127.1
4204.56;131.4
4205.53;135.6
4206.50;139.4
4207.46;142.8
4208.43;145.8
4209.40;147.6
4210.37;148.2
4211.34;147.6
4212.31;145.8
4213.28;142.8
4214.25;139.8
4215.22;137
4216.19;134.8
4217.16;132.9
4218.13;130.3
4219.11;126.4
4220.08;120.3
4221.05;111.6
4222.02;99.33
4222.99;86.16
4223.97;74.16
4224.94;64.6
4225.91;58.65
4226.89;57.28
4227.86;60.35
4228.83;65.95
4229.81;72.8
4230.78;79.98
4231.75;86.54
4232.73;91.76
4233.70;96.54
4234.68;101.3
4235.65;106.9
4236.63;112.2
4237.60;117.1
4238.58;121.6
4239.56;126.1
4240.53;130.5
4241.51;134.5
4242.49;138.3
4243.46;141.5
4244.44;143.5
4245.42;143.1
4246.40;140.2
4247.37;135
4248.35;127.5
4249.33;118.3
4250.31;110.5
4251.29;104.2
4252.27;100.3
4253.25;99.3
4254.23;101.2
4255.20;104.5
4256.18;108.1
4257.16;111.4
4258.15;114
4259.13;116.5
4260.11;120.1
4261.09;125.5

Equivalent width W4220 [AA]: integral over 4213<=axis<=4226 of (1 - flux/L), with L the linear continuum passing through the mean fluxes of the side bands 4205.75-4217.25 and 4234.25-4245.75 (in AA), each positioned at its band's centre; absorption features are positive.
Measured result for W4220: 2.4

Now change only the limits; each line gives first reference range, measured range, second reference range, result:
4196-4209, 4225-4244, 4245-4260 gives 3.17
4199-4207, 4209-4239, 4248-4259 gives 3.14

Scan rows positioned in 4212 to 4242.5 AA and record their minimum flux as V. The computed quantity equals 57.28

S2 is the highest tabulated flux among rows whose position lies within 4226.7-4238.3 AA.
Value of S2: 117.1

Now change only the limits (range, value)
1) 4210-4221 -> 148.2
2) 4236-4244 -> 141.5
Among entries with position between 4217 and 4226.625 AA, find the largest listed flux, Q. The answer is 132.9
